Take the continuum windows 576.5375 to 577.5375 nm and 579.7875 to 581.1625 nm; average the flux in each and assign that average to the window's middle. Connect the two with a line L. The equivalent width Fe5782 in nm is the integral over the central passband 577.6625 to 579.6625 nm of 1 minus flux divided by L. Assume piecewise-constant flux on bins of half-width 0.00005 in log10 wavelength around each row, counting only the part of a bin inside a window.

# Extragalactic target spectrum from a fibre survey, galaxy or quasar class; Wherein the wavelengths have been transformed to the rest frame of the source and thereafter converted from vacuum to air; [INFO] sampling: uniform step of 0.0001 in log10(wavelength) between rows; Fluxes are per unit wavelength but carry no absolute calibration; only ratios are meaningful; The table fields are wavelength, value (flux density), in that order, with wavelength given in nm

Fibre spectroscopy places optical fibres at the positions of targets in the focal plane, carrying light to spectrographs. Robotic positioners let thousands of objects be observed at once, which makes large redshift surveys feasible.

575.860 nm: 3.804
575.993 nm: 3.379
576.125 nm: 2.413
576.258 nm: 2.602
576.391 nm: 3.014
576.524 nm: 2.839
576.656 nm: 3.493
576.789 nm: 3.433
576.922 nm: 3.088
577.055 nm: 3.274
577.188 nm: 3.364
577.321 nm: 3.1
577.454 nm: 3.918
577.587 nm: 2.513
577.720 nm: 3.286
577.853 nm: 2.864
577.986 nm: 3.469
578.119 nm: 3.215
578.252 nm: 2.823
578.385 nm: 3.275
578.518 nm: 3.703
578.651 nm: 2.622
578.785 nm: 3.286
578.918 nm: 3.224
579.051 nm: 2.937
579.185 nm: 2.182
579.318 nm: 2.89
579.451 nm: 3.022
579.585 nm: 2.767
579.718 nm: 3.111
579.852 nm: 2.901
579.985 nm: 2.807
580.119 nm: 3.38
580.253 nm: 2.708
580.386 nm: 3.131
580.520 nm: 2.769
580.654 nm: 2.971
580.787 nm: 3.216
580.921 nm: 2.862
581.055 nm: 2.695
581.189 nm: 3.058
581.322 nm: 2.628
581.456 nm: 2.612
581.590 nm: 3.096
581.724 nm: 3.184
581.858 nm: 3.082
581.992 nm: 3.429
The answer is 0.07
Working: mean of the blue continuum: 3.34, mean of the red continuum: 2.95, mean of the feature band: 3.04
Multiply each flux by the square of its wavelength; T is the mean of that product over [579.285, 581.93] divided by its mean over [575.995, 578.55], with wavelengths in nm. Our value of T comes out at 0.9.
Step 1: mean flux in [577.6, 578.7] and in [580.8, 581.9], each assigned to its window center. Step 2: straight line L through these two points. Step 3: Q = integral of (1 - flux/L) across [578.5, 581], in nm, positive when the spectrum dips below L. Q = 0.055 nm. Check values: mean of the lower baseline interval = 3.14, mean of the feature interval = 2.96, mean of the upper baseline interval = 2.91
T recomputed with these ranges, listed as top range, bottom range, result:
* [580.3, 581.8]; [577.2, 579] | 0.93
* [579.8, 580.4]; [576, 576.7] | 1.04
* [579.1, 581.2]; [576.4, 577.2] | 0.91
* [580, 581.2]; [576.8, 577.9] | 0.94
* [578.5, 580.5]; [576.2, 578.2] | 0.94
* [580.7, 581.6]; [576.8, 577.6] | 0.89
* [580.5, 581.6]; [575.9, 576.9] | 0.96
